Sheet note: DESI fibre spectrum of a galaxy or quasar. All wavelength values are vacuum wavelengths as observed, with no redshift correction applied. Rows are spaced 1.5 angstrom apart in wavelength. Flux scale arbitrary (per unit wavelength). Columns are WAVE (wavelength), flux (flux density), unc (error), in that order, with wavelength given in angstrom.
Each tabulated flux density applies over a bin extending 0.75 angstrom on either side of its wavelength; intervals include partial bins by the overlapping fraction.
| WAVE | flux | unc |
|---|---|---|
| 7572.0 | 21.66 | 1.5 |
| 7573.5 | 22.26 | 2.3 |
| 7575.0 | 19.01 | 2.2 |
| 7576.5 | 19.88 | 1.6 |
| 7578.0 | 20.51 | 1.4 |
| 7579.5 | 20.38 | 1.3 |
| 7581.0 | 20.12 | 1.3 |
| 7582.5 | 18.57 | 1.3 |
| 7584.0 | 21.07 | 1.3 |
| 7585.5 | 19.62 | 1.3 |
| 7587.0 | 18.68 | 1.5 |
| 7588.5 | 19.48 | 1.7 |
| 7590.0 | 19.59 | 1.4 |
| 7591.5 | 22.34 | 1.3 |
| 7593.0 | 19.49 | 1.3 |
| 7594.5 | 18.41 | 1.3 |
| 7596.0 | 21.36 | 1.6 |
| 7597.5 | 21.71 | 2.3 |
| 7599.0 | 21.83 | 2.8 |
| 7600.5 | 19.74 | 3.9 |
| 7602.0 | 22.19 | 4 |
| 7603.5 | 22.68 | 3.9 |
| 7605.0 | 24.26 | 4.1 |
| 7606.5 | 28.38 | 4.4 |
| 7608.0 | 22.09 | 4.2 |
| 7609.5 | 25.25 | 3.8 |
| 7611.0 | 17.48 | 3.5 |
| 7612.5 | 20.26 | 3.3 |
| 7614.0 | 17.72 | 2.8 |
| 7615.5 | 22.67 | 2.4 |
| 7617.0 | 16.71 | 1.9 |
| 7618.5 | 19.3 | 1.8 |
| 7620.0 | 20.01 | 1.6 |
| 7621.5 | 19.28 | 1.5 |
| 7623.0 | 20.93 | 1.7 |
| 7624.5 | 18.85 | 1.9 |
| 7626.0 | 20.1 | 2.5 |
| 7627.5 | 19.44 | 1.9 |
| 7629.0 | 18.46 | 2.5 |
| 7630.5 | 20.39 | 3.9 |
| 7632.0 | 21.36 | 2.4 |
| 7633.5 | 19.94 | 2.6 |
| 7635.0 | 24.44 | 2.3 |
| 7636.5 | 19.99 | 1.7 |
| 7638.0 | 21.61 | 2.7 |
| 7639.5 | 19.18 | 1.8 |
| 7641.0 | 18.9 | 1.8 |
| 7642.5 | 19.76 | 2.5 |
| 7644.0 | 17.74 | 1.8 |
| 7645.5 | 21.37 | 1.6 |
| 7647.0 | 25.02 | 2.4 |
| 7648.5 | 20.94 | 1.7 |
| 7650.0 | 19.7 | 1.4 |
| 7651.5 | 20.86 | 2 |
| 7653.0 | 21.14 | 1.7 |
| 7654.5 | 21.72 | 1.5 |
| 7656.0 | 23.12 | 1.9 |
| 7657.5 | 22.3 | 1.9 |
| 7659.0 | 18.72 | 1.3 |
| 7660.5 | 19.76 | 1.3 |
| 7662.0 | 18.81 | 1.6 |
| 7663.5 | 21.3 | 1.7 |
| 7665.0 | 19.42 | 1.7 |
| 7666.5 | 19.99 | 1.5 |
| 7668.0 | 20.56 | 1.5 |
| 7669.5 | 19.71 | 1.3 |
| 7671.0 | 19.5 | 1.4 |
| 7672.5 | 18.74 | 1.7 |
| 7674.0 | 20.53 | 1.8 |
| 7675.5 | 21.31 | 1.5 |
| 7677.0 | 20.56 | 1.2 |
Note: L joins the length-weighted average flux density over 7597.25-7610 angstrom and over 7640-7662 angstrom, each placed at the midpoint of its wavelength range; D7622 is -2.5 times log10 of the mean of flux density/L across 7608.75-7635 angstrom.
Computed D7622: 0.11 mag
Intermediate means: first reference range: 23.1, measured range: 20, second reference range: 20.7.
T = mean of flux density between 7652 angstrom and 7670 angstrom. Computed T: 20.6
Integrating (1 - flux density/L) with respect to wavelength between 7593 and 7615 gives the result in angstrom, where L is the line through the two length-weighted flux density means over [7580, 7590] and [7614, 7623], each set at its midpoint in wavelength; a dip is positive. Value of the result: -2.3 angstrom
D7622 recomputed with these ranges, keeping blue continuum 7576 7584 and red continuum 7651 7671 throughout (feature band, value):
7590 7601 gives -0.029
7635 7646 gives 0.017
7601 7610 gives -0.188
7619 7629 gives 0.034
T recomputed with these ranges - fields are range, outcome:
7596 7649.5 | 20.9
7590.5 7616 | 21.6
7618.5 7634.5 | 19.9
